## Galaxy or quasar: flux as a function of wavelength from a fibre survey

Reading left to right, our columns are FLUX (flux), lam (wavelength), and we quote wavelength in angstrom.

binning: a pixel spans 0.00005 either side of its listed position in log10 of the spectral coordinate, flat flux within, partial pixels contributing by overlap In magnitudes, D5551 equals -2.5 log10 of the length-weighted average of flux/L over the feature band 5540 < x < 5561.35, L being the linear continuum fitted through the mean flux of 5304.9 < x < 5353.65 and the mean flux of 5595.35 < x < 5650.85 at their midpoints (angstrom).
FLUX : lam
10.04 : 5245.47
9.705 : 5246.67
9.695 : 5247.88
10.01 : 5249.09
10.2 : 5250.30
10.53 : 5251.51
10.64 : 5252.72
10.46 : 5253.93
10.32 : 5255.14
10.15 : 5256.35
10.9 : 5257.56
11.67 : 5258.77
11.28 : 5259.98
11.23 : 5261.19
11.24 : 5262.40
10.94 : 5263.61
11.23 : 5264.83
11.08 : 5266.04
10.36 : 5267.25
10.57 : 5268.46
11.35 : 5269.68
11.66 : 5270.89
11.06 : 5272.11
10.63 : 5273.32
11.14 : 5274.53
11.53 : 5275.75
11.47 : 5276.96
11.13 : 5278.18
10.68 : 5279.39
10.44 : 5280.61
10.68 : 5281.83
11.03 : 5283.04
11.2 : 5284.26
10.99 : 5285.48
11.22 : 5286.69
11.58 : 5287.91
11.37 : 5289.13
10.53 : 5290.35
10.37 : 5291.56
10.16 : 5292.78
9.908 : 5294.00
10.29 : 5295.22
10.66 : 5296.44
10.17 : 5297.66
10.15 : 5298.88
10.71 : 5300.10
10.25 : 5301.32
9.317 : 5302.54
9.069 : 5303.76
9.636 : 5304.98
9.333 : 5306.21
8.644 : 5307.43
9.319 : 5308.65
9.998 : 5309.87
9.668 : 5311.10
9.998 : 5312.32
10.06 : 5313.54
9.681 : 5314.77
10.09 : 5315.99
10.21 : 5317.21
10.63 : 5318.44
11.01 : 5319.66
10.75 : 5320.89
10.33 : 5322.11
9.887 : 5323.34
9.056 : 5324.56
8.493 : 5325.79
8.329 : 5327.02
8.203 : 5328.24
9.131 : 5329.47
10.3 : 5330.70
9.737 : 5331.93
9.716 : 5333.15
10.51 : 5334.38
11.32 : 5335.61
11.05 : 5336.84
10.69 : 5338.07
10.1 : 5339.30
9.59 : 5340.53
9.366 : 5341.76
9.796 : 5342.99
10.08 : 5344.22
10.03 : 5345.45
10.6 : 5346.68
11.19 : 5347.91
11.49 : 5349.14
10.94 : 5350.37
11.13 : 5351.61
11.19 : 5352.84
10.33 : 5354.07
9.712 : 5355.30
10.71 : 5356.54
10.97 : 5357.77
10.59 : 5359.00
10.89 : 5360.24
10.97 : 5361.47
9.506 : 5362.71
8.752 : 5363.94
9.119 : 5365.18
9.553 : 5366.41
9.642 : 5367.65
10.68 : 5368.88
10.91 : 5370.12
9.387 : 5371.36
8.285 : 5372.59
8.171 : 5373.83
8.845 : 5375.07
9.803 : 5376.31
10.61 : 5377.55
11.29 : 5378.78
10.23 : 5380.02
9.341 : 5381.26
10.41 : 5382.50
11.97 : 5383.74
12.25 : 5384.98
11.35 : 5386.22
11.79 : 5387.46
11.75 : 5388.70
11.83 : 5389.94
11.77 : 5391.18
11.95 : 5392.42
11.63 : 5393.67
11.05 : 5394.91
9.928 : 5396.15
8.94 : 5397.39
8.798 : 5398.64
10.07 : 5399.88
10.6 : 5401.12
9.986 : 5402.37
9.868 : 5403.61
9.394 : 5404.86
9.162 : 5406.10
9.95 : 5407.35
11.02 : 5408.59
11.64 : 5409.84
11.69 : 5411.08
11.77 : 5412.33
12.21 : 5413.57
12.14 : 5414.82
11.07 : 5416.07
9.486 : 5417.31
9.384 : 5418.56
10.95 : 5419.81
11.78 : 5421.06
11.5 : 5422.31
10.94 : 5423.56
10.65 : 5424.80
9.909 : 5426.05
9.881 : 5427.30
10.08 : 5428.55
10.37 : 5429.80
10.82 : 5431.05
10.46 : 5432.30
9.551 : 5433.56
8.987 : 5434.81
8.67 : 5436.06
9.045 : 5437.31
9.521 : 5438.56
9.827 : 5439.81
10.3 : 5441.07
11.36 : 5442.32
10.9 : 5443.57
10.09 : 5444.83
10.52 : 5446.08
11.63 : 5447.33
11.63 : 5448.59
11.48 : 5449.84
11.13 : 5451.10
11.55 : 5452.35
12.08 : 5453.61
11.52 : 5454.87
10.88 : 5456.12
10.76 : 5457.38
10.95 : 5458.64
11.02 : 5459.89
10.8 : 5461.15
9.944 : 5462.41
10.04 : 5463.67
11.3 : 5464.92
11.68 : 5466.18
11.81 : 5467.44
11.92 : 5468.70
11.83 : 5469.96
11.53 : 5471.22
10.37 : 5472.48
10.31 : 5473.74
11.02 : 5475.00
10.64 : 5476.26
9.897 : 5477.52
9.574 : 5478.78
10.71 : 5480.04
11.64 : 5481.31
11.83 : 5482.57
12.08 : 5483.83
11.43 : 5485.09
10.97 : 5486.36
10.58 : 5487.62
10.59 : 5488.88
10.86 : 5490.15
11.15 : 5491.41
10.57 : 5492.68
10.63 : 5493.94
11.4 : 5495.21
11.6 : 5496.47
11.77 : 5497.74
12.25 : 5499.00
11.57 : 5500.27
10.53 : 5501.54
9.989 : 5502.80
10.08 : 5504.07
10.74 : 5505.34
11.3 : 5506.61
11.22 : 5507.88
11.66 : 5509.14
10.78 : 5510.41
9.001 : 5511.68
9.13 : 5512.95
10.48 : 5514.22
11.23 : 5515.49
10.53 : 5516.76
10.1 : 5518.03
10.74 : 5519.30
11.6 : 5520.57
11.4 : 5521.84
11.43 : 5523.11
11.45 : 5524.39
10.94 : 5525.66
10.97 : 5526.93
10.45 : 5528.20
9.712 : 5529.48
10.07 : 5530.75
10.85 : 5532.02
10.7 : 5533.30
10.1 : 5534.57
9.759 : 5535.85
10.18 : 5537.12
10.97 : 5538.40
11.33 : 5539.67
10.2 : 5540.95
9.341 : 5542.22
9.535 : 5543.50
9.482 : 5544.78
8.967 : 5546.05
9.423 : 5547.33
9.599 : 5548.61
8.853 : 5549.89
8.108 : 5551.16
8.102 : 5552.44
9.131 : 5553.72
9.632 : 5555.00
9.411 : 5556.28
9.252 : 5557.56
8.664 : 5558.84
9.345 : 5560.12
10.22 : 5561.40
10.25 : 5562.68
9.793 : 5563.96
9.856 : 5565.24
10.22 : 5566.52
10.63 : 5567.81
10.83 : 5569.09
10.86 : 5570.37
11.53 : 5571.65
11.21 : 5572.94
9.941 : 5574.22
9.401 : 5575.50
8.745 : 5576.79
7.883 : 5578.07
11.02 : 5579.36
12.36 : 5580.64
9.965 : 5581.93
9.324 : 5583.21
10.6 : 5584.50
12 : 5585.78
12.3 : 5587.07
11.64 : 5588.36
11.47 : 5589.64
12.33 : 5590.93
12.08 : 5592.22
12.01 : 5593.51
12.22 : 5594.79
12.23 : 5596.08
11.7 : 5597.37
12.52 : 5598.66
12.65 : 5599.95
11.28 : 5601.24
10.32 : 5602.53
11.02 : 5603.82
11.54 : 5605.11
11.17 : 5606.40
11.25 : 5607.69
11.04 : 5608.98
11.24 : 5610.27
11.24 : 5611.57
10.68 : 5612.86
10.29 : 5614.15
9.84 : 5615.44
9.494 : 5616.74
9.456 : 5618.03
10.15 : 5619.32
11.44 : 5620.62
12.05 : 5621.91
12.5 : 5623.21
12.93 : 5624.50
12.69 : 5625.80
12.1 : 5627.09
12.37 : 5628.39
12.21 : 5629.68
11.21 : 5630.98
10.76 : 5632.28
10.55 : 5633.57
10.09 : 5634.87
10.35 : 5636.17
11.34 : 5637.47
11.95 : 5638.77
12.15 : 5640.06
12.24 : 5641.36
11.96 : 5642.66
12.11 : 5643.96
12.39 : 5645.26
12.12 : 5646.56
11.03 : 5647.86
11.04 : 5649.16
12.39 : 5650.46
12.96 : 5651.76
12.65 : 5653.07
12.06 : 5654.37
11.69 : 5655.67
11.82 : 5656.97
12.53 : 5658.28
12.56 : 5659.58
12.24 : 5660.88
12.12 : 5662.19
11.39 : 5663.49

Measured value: 0.196 mag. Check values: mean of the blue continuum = 10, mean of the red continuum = 11.4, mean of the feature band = 9.25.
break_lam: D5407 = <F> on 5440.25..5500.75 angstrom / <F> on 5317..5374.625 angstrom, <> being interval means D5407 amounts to 1.10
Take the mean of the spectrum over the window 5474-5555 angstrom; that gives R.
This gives 10.5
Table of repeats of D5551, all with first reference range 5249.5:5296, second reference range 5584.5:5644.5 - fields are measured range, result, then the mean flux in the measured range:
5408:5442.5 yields 0.06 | 10.5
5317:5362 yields 0.08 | 10.2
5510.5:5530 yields 0.07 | 10.6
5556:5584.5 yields 0.14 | 10.1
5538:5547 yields 0.14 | 9.93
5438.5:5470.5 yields 0.01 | 11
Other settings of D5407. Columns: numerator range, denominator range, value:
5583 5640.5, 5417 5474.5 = 1.07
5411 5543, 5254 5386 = 1.04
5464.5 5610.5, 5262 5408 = 1.03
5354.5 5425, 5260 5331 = 1.01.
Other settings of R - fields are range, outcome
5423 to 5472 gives 10.7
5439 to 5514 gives 10.9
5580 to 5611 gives 11.5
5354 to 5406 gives 10.3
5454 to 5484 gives 11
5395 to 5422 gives 10.5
